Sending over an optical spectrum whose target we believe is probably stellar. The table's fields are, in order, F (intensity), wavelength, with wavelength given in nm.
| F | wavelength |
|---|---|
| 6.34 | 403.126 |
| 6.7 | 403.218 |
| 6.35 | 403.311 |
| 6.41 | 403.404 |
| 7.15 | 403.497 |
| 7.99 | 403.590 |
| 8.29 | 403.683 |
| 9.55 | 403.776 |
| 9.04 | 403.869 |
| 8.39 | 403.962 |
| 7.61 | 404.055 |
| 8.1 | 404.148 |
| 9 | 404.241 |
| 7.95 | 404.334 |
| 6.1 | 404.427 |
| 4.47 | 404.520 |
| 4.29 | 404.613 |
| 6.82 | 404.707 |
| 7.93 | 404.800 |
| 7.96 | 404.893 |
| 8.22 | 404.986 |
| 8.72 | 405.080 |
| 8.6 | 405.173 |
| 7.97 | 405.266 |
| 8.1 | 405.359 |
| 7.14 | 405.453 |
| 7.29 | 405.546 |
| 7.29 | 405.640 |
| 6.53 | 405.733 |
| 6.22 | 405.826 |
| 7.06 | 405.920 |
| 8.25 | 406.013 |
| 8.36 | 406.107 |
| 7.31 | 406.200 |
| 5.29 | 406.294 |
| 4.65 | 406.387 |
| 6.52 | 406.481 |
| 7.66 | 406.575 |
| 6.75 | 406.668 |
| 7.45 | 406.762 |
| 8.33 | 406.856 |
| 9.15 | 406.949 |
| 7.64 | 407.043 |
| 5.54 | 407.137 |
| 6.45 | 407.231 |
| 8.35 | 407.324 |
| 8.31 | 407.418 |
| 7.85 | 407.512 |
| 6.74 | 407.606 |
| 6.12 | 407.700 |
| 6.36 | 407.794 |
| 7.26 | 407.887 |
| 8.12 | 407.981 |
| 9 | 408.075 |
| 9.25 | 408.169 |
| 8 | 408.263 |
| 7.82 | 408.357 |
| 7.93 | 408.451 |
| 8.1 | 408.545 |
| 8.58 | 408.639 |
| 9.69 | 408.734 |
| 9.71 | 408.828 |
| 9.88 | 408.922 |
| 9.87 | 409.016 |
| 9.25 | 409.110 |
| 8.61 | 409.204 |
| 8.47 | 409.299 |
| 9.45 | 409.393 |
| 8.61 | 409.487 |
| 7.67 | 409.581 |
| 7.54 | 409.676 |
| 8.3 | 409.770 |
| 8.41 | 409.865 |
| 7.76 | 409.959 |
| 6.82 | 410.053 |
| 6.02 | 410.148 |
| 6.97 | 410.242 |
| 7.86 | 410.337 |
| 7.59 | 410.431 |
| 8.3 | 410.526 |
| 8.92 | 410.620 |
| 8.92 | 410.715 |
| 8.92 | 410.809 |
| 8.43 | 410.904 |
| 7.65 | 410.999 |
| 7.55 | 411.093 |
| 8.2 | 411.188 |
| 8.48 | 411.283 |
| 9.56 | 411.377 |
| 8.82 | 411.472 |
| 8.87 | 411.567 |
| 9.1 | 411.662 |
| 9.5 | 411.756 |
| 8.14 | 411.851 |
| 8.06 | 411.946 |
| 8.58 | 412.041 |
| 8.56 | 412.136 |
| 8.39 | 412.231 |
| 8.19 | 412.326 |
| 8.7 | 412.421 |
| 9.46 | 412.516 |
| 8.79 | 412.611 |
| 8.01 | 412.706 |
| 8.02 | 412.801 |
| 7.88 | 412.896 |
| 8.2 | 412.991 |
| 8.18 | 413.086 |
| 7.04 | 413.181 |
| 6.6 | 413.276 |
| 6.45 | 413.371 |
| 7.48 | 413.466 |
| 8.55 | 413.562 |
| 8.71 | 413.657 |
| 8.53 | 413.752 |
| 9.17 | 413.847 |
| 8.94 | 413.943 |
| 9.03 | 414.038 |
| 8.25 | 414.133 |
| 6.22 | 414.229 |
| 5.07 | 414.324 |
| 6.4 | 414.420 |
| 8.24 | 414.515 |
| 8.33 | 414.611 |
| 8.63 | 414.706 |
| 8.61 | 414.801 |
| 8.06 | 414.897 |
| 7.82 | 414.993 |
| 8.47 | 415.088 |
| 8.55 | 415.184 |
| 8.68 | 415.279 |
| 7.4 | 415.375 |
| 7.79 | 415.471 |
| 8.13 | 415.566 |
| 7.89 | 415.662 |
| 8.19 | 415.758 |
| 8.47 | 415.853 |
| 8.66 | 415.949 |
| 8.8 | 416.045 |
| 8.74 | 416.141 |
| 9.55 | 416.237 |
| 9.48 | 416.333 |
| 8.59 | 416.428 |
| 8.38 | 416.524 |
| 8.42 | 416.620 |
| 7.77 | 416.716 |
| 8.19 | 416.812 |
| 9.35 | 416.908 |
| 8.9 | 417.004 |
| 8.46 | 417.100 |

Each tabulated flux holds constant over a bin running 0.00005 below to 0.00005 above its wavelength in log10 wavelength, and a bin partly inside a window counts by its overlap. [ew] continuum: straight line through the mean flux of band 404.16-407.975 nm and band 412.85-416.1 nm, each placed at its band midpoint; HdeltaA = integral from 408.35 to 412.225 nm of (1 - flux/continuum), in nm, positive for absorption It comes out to -0.42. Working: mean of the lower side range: 7.22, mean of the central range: 8.43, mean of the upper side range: 7.99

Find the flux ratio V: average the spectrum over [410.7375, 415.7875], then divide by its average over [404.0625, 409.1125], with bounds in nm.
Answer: 1.08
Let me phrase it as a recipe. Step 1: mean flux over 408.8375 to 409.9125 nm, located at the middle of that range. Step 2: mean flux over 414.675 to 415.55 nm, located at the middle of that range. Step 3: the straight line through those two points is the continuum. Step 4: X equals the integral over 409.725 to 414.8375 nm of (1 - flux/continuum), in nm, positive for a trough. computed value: 0.22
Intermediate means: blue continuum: 8.77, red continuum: 8.21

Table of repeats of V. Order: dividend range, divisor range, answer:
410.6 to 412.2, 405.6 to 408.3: 1.18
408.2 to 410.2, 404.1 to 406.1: 1.14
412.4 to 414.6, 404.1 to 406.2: 1.07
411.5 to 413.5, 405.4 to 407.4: 1.15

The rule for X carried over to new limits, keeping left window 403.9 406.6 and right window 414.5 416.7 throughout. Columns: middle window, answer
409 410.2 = -0.067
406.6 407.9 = 0.027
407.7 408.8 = -0.079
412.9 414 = 0.025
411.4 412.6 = -0.106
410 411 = -0.003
